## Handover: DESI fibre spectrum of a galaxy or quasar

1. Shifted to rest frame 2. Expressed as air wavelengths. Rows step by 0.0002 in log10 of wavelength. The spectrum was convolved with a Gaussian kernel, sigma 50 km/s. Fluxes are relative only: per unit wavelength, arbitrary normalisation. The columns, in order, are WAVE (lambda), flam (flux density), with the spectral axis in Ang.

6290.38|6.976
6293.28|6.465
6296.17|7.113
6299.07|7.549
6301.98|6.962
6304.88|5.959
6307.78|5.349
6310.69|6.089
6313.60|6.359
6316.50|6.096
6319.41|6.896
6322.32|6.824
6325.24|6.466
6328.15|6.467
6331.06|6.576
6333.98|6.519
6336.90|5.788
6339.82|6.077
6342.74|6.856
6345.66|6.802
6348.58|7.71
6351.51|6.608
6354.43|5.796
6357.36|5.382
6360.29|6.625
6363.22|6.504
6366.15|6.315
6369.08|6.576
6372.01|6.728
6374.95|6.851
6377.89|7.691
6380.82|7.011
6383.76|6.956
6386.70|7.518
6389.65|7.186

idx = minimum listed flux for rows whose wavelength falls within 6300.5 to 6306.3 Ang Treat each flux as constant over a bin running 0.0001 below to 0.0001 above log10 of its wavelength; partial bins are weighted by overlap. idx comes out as 5.959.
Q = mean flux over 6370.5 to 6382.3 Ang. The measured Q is 7.07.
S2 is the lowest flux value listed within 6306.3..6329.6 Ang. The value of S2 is 5.349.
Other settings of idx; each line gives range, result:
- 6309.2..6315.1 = 6.089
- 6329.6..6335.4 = 6.519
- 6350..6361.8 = 5.382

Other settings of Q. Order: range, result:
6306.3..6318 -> 5.98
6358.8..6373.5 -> 6.55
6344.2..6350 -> 7.26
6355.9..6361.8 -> 6.01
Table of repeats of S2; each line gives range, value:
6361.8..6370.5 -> 6.315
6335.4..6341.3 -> 5.788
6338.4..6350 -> 6.077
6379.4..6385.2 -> 6.956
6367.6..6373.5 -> 6.576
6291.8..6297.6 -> 6.465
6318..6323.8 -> 6.824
